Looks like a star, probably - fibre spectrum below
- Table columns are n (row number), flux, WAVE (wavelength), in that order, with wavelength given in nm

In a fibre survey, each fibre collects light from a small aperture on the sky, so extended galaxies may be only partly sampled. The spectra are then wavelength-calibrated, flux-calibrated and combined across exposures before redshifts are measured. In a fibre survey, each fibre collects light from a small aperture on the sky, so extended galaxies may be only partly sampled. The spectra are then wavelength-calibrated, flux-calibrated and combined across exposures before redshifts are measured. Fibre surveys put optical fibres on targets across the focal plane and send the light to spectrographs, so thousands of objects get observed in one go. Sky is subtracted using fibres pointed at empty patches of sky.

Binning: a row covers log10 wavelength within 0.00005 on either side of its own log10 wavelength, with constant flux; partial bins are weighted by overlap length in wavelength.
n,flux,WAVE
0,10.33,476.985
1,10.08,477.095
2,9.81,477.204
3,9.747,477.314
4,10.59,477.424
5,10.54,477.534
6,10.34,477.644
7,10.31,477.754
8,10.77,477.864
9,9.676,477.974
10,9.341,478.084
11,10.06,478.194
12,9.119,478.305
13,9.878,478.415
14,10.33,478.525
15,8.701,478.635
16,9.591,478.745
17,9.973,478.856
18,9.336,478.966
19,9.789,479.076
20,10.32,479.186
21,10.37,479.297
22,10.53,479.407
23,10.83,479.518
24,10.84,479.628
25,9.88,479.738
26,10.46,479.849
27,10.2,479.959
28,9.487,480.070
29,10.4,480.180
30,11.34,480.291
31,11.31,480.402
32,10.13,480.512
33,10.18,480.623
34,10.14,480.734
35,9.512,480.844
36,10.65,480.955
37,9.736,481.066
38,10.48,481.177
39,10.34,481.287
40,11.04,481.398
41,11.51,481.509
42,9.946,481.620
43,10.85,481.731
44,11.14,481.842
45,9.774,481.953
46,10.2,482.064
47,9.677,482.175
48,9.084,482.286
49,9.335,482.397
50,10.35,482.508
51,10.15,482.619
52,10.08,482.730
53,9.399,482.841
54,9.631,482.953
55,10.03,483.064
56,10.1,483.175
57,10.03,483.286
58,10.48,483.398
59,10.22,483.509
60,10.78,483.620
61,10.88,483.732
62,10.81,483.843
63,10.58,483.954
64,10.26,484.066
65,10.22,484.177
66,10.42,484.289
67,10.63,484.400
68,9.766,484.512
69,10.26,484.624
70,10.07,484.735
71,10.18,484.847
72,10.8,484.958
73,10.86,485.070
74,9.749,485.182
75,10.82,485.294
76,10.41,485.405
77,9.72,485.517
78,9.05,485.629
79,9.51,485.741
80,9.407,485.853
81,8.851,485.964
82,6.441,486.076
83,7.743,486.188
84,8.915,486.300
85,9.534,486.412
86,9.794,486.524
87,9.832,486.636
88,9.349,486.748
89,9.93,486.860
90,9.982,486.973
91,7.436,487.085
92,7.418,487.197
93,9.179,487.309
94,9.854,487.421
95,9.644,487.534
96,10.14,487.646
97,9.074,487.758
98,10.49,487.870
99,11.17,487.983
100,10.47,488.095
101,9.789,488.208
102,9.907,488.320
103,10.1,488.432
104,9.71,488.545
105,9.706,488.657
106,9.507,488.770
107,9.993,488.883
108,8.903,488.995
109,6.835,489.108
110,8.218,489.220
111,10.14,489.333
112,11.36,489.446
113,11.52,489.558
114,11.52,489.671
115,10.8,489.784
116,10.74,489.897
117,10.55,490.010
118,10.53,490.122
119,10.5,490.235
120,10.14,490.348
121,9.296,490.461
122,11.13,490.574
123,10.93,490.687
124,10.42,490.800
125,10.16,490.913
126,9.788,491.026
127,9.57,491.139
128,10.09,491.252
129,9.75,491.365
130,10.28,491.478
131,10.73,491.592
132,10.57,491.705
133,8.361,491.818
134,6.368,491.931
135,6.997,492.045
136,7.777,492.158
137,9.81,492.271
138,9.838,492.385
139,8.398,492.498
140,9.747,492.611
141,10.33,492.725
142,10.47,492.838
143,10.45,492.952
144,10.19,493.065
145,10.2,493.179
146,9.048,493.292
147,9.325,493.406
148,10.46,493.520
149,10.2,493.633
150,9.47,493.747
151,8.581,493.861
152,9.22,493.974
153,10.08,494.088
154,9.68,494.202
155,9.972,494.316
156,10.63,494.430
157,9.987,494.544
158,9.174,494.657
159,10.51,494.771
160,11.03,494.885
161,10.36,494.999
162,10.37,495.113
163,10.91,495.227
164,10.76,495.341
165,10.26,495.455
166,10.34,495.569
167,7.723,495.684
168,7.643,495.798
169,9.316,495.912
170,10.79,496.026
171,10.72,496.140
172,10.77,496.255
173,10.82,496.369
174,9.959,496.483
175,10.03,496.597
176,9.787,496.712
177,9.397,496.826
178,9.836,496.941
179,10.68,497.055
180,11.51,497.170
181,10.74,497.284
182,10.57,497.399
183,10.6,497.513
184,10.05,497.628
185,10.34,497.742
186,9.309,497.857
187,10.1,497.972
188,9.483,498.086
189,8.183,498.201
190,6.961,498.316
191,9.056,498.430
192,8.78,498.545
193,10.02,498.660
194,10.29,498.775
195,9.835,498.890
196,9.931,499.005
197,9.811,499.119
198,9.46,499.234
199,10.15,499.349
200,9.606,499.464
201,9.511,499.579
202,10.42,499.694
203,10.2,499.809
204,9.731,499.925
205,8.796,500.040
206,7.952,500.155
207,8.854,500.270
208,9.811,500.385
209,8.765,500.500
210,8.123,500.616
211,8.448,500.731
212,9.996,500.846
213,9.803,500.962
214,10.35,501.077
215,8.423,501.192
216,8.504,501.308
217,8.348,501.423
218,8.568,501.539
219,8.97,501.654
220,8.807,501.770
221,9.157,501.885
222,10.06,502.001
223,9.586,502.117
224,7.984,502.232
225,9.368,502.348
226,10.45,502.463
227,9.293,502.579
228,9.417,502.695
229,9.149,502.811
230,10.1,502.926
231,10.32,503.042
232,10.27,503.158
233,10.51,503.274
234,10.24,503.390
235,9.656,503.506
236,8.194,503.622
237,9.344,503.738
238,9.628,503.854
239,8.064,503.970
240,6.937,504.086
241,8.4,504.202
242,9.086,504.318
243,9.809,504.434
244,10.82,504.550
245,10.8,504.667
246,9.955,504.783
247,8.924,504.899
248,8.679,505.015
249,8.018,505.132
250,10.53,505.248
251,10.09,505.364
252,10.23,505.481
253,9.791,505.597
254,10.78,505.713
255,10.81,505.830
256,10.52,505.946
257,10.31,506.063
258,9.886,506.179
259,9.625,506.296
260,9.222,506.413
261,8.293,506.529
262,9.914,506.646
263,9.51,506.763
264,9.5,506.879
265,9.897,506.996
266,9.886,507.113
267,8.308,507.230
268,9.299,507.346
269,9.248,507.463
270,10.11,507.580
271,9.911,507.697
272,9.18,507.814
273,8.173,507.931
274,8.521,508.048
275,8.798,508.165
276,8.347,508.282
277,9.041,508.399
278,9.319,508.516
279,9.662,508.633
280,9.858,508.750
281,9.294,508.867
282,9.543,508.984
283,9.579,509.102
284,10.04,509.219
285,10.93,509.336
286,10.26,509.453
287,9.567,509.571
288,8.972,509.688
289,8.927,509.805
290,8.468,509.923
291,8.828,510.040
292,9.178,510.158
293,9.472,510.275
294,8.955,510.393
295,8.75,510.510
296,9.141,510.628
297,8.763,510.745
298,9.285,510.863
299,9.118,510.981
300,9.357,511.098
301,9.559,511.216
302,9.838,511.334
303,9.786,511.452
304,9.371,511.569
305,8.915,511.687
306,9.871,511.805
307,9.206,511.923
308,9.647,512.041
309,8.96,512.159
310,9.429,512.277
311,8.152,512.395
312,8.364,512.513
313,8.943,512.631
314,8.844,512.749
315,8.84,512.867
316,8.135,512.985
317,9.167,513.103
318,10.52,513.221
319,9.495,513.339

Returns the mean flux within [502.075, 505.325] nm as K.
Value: 9.42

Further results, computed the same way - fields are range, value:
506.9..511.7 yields 9.31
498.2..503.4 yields 9.36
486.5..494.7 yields 9.75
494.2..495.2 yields 10.2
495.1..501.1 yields 9.72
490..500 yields 9.83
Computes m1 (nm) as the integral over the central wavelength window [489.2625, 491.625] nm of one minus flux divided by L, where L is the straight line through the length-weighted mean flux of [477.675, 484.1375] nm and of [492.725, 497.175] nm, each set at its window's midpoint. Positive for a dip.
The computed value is -0.09 nm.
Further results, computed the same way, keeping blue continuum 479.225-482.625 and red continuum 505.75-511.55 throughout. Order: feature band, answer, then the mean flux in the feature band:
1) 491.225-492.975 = 0.108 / 9.34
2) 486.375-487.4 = 0.096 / 9.18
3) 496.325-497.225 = -0.041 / 10.2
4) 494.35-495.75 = -0.042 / 10.2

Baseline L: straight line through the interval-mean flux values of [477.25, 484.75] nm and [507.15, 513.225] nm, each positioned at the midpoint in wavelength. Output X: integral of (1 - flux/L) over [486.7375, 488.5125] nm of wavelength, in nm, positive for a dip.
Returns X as 0.06 nm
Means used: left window 10.2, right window 9.22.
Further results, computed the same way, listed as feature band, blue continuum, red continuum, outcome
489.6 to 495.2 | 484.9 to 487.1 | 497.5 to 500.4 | -0.255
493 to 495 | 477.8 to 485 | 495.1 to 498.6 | 0.007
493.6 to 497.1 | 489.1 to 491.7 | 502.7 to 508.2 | 0.024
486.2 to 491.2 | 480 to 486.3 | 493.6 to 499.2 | 0.075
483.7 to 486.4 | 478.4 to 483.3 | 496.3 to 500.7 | 0.057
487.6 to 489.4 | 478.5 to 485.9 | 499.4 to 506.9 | 0.059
